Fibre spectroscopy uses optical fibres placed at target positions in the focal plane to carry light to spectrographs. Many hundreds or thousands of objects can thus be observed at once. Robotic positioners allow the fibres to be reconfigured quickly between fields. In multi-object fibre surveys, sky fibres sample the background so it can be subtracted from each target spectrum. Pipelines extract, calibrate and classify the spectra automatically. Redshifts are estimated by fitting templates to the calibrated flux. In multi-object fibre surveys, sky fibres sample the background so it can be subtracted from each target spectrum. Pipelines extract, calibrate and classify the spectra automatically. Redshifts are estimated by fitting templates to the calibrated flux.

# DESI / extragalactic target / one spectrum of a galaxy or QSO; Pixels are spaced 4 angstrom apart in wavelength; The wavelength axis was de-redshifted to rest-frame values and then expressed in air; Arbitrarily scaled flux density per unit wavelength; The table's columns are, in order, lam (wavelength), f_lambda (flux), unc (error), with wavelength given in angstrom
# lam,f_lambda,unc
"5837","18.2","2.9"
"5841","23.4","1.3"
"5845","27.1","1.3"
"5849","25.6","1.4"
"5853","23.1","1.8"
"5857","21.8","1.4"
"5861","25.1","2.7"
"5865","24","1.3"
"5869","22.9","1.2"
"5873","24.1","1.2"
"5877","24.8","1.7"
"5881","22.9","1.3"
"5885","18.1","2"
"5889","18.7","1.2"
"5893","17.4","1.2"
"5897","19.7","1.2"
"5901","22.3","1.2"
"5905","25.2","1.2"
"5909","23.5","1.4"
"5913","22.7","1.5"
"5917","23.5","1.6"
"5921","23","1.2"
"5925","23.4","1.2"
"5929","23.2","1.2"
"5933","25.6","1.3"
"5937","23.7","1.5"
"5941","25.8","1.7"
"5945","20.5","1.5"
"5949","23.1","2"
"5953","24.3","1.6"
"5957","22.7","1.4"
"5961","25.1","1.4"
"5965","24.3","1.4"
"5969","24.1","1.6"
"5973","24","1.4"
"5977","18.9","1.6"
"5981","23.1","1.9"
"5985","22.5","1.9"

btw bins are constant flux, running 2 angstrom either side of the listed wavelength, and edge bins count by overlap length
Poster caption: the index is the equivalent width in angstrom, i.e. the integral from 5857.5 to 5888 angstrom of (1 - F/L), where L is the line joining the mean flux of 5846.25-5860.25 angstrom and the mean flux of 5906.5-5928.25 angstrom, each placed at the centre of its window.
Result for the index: 1.0 angstrom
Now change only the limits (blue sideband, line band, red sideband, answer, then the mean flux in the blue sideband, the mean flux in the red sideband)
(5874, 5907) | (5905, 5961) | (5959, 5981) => -3.2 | 21.2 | 23.3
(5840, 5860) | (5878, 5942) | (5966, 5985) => 2.9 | 24.3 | 22.6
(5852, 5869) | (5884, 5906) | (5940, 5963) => 3.2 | 23.5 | 23.5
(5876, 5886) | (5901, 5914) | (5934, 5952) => -0.6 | 22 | 23.5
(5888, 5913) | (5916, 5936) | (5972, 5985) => -2.0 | 21.4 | 21.9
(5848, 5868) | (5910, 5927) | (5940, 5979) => 0.2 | 23.8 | 23.2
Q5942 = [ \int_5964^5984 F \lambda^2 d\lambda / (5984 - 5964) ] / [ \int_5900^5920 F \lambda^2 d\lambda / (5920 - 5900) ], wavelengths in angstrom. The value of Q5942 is 0.99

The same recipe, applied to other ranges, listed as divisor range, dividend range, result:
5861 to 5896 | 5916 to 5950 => 1.10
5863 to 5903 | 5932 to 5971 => 1.14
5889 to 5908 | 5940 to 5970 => 1.15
